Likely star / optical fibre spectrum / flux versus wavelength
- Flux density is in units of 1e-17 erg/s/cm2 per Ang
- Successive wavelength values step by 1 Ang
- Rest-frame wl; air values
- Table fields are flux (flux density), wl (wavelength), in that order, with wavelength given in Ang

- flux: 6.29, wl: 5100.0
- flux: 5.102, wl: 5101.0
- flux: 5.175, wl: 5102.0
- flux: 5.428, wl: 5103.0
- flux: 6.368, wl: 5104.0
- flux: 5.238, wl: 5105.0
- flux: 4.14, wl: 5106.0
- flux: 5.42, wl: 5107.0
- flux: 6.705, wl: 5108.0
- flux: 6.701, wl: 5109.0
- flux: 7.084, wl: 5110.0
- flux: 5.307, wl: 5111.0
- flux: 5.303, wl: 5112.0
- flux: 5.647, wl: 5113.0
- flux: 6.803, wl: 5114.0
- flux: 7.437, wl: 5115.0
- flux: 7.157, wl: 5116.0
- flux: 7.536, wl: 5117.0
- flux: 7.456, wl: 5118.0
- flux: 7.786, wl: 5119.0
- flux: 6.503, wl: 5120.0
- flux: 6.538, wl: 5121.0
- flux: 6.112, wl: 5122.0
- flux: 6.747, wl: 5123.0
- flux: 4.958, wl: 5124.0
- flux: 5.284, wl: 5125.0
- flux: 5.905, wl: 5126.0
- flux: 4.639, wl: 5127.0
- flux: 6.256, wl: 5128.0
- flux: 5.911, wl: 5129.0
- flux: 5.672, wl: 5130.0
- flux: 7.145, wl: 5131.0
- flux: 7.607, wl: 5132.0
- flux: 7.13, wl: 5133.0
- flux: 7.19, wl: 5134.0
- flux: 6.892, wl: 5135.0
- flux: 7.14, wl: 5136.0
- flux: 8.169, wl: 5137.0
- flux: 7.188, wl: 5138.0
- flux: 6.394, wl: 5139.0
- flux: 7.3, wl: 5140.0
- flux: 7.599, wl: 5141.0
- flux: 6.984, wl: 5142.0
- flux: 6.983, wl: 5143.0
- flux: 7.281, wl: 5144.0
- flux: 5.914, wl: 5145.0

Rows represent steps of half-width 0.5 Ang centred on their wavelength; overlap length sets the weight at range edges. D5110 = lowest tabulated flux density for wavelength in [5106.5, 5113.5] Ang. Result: 5.303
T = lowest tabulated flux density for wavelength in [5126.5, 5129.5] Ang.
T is 4.639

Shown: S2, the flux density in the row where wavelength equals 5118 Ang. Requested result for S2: 7.456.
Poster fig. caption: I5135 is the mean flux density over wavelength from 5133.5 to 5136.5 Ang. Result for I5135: 7.07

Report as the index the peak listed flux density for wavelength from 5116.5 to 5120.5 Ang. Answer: 7.786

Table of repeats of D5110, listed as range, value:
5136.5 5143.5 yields 6.394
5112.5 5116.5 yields 5.647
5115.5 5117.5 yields 7.157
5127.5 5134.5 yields 5.672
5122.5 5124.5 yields 4.958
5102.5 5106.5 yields 4.14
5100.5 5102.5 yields 5.102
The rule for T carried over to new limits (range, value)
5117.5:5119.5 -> 7.456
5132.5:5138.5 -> 6.892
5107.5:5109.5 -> 6.701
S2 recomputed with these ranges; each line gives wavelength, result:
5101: 5.102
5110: 7.084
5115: 7.437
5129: 5.911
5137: 8.169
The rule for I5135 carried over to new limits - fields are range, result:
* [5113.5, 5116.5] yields 7.13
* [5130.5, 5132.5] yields 7.38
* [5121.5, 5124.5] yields 5.94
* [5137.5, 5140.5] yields 6.96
